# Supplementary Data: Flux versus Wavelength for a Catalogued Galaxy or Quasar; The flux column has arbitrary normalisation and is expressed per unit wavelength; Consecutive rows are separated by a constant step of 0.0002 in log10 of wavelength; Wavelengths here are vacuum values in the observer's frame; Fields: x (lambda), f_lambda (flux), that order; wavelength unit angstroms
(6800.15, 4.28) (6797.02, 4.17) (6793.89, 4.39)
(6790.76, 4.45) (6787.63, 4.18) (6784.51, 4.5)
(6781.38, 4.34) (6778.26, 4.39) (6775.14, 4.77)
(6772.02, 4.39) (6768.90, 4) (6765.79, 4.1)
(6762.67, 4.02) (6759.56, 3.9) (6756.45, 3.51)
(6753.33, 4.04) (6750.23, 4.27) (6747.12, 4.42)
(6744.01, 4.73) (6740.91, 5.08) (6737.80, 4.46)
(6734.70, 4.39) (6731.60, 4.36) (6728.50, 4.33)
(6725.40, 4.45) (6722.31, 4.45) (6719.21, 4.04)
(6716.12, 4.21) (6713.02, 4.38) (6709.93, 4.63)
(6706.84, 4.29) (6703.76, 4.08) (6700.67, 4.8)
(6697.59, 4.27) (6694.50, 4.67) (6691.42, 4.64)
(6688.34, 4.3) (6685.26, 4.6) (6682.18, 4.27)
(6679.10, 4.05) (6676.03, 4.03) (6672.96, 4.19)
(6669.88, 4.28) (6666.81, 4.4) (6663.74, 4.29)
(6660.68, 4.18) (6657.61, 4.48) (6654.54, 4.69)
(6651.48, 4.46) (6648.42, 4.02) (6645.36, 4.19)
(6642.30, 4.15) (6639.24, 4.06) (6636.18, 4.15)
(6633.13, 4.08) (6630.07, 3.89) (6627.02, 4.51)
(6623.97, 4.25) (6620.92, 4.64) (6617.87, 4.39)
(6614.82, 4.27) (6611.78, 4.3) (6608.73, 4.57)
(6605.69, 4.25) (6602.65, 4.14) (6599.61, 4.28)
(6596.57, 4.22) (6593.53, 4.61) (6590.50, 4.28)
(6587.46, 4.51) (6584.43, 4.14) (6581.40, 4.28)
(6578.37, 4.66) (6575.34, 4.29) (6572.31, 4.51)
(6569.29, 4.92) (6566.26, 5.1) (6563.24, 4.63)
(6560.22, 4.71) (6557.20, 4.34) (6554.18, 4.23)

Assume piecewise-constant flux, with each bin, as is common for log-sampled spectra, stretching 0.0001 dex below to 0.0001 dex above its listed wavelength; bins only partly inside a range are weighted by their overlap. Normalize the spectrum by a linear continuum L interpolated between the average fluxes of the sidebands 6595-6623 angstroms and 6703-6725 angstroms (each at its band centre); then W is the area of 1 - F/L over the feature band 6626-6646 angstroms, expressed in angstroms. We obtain 0.9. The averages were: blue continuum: 4.34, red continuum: 4.31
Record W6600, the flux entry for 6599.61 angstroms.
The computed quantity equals 4.28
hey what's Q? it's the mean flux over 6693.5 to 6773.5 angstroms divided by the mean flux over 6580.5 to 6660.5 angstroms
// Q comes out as 1.0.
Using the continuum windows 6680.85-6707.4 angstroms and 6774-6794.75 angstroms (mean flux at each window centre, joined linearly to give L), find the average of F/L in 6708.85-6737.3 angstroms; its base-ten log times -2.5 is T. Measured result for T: 0.02 mag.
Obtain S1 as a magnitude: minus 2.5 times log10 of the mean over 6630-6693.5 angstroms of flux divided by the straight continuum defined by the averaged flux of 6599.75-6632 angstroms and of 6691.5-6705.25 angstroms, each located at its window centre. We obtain 0.034 mag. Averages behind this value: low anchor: 4.32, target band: 4.27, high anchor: 4.48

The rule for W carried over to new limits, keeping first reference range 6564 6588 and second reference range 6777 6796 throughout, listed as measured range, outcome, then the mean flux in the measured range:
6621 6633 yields 0.69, 4.25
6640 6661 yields 0.85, 4.31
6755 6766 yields 1.33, 3.86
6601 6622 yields 0.76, 4.36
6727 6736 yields 0.12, 4.36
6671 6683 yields 0.90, 4.13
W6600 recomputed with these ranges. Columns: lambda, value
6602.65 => 4.14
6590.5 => 4.28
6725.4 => 4.45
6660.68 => 4.18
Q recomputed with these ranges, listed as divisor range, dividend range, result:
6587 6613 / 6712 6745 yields 1.02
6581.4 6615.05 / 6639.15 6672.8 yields 0.99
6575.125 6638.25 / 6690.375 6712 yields 1.04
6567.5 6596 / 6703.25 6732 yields 0.97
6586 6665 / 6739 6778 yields 0.99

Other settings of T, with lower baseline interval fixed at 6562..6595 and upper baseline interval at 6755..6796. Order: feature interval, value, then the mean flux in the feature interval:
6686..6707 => -0.02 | 4.45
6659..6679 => 0.04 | 4.22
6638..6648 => 0.08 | 4.12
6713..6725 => 0.01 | 4.27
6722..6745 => -0.06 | 4.53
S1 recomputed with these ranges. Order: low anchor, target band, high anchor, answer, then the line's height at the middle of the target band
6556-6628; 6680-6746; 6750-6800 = -0.04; 4.29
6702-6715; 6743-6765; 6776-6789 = 0.07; 4.37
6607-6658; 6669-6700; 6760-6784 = -0.01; 4.29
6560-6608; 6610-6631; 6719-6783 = 0.02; 4.43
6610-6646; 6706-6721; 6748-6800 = -0.02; 4.23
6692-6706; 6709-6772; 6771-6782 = 0.05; 4.48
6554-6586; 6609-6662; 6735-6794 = 0.04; 4.46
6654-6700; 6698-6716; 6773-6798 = -0.01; 4.37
